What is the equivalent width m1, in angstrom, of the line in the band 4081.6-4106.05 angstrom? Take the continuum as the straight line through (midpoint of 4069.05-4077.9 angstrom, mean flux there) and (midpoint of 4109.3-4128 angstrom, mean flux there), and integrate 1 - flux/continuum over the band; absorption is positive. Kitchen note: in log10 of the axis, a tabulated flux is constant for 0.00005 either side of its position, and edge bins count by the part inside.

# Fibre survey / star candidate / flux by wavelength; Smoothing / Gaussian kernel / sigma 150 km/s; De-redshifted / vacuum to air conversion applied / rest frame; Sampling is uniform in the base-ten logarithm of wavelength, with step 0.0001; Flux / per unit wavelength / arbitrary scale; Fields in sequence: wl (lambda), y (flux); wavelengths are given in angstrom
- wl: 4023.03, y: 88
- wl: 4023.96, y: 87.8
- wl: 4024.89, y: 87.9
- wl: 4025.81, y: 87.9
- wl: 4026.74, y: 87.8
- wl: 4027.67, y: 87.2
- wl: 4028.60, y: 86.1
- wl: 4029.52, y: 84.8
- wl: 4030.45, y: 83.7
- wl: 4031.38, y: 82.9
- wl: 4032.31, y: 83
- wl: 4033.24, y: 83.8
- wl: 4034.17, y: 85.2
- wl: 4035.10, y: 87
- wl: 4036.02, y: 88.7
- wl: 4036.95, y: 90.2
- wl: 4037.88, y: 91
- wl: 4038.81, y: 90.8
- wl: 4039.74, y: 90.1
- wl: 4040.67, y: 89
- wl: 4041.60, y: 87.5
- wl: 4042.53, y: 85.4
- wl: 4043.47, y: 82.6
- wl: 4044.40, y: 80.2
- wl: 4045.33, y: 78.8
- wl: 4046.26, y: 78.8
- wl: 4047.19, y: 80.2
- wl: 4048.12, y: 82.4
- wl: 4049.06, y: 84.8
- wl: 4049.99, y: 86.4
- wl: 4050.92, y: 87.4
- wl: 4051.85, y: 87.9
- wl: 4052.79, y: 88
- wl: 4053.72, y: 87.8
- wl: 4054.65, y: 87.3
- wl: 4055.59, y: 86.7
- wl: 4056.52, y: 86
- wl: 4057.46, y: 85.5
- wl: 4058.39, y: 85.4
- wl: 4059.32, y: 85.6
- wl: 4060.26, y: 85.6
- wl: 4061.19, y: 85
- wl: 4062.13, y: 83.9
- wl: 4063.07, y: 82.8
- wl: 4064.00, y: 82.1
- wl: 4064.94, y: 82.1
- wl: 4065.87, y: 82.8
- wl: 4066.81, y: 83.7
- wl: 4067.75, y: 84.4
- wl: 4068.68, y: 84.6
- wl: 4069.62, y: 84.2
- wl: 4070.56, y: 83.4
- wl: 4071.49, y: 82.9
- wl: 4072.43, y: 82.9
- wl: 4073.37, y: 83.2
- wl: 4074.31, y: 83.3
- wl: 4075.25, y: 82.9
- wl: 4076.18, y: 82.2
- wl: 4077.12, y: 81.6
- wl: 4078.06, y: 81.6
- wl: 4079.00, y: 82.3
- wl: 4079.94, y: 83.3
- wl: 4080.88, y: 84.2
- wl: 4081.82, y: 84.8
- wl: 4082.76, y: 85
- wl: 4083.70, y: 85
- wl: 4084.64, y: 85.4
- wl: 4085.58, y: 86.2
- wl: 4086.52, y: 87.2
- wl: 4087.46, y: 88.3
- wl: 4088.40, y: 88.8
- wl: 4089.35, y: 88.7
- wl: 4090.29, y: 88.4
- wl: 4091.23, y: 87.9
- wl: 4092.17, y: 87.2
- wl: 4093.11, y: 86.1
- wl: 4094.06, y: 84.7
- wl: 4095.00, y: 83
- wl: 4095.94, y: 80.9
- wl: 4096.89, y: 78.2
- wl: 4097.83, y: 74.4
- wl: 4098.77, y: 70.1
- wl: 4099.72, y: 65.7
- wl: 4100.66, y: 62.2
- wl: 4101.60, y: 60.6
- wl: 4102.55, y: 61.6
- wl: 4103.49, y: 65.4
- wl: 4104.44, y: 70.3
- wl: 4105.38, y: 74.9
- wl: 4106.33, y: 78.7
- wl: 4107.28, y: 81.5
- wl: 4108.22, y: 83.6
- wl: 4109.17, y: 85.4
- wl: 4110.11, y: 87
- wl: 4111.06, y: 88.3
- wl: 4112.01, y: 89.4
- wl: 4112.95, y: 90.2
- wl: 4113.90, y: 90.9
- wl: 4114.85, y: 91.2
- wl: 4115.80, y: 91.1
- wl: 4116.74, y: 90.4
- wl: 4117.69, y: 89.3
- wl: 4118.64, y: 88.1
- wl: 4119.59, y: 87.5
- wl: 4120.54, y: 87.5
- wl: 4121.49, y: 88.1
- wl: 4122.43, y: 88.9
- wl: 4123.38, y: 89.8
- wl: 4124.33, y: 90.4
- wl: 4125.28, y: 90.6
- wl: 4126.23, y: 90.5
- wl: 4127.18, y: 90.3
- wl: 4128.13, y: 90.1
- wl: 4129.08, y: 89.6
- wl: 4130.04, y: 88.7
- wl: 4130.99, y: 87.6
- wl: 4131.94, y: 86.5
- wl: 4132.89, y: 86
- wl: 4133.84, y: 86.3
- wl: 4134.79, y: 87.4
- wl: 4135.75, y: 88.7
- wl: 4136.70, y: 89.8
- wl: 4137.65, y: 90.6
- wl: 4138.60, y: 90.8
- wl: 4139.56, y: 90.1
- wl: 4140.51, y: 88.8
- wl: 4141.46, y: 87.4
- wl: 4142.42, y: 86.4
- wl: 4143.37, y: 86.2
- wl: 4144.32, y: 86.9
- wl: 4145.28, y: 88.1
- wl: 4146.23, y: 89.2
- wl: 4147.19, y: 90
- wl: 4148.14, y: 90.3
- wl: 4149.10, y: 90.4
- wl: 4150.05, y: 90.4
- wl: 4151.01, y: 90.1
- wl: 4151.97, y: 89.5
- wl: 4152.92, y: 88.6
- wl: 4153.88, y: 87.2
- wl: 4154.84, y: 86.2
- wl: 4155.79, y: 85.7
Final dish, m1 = 1.87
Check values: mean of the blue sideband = 82.9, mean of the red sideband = 89.4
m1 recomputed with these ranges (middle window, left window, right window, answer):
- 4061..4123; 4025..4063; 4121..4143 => 3.24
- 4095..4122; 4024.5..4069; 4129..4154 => 2.15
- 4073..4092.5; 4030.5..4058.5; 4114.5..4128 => 0.56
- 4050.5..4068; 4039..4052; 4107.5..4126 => 0.00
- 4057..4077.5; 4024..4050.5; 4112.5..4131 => 0.78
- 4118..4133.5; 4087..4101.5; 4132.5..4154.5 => -0.56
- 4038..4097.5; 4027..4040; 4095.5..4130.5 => 0.21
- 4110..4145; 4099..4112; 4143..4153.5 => -2.97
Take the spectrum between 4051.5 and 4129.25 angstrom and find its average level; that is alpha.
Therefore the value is 83.9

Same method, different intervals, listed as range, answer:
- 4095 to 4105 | 69.7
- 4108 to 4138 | 88.8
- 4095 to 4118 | 79.2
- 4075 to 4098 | 84.5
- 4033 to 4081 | 84.7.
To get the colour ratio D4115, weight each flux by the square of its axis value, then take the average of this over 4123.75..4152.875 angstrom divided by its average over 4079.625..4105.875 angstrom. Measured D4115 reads 1.1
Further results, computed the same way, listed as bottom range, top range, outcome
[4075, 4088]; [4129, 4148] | 1.08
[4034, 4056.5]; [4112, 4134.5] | 1.08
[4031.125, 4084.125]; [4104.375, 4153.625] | 1.08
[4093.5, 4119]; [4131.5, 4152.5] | 1.13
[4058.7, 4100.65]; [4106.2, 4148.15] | 1.09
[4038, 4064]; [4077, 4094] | 1.02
